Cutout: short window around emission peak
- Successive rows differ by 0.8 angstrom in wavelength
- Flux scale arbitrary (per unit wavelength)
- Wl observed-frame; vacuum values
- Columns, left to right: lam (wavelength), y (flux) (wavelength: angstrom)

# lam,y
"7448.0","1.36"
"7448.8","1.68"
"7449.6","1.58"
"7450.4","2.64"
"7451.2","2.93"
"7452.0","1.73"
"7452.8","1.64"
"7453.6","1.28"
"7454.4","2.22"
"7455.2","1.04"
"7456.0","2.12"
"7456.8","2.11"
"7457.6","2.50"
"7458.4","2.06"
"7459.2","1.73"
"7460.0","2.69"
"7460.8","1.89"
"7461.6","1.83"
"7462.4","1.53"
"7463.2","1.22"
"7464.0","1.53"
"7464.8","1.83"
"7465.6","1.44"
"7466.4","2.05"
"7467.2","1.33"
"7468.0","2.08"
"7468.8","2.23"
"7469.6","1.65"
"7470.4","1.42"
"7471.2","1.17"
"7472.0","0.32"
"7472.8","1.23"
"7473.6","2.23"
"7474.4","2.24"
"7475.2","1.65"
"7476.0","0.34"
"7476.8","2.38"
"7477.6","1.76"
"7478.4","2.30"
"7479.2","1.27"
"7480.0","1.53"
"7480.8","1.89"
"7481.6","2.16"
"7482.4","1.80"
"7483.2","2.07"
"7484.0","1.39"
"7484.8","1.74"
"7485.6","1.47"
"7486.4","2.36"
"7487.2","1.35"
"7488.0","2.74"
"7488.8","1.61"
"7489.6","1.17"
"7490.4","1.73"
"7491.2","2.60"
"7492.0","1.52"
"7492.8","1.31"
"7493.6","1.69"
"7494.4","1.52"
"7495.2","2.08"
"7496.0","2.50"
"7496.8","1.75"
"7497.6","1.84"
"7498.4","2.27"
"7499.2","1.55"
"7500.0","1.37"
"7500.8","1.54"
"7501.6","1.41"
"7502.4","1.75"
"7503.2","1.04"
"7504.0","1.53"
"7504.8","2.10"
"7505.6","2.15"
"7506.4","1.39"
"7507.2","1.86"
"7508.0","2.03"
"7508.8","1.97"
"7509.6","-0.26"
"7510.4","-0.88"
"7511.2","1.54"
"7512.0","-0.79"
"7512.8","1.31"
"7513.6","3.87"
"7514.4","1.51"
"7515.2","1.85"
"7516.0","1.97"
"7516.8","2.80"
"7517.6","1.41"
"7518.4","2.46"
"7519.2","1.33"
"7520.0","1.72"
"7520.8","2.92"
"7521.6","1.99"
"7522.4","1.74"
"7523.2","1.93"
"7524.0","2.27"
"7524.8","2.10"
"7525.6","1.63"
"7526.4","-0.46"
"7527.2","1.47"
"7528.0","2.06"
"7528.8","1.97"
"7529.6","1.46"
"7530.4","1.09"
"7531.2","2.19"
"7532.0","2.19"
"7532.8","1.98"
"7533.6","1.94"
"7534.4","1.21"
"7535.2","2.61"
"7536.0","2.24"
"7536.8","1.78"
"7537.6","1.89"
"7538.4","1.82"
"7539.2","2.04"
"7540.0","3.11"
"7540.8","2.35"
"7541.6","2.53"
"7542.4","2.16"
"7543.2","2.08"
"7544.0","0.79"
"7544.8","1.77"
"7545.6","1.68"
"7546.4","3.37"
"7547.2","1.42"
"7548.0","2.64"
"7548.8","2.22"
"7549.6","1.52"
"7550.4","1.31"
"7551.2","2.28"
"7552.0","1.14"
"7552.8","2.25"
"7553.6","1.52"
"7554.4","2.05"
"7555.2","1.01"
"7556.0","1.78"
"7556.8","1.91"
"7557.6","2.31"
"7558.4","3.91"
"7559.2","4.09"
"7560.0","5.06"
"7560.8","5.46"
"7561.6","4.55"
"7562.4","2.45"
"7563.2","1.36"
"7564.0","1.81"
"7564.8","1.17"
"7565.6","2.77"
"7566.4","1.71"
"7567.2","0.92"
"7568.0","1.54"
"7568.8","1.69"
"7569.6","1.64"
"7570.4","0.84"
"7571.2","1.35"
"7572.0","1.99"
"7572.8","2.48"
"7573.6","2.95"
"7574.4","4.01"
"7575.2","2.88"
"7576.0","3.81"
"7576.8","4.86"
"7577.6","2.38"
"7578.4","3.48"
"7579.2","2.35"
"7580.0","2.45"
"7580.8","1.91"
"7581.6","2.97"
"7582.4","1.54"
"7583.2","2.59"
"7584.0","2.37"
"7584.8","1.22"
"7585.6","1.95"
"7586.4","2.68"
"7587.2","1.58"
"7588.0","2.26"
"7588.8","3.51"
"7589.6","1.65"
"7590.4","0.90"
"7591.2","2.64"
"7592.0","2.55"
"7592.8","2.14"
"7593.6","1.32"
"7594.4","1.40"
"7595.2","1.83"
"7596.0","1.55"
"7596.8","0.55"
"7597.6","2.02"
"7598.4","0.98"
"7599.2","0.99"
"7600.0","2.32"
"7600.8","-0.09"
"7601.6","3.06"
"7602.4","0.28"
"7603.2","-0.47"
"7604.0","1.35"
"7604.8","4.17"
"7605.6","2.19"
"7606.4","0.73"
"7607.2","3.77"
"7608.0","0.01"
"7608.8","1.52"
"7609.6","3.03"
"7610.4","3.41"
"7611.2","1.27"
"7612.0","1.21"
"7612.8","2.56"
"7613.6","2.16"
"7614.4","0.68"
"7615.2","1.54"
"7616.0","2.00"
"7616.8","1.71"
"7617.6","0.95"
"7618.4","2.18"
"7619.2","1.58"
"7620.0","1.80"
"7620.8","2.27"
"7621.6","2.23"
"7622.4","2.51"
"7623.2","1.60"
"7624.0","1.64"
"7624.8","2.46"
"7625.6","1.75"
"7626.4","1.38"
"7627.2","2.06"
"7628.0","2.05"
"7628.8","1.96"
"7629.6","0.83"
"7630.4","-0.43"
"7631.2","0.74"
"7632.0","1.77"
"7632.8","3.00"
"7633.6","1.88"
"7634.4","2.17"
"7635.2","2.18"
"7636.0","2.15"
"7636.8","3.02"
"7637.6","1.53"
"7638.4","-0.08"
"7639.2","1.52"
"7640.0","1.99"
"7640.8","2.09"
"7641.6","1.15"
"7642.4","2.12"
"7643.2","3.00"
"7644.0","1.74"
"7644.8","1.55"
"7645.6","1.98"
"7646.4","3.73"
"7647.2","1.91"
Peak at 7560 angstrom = [S II] 6716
